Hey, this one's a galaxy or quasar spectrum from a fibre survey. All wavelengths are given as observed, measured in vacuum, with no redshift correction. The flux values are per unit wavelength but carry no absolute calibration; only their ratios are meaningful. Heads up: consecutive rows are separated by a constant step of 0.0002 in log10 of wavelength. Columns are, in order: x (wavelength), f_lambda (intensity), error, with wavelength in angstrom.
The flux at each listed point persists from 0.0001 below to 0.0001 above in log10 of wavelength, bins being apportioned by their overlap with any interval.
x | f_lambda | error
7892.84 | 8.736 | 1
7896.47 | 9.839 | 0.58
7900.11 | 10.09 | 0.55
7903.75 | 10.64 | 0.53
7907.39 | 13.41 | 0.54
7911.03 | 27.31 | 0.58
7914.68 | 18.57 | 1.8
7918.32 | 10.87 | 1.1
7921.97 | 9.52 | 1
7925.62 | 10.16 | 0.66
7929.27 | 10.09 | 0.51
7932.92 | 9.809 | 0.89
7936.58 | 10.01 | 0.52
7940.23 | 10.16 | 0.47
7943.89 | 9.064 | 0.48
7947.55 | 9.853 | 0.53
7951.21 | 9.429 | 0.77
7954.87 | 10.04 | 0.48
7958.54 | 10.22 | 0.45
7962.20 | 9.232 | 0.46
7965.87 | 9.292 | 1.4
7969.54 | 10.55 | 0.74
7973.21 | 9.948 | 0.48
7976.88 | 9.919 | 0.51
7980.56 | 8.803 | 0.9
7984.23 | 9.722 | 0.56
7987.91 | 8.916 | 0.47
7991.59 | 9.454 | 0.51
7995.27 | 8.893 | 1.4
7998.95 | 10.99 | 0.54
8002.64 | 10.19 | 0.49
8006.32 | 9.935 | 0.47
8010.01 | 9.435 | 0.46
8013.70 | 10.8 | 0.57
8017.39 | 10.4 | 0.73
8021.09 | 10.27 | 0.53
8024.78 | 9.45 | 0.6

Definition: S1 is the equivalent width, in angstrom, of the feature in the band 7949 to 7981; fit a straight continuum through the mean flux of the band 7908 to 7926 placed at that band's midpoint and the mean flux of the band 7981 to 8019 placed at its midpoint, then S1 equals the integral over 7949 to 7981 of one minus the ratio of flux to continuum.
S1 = 6.4 angstrom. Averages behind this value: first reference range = 15.6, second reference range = 9.83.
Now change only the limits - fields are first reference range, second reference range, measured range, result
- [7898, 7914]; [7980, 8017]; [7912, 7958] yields 9.5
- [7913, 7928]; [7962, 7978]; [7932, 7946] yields 1.9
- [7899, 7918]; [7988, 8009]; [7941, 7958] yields 4.4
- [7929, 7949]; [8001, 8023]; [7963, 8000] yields 1.5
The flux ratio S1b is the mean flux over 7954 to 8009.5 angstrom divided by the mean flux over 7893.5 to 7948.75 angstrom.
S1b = 0.82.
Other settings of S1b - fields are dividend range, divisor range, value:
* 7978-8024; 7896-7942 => 0.79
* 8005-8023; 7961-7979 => 1.04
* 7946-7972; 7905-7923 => 0.61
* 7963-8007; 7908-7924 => 0.60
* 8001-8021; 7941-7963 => 1.05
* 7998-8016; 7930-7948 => 1.05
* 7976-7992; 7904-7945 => 0.74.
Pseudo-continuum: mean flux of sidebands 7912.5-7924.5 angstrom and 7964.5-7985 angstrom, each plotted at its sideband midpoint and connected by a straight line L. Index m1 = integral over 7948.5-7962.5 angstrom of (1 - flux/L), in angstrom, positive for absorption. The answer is 1.4 angstrom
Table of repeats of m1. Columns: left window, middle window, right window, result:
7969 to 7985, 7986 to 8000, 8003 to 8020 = 0.6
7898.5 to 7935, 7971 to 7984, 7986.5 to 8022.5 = 1.5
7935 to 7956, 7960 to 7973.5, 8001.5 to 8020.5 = 0.2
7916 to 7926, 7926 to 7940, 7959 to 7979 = 0.5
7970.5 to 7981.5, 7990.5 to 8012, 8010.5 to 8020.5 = 0.6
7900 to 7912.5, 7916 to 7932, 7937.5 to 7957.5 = 3.4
